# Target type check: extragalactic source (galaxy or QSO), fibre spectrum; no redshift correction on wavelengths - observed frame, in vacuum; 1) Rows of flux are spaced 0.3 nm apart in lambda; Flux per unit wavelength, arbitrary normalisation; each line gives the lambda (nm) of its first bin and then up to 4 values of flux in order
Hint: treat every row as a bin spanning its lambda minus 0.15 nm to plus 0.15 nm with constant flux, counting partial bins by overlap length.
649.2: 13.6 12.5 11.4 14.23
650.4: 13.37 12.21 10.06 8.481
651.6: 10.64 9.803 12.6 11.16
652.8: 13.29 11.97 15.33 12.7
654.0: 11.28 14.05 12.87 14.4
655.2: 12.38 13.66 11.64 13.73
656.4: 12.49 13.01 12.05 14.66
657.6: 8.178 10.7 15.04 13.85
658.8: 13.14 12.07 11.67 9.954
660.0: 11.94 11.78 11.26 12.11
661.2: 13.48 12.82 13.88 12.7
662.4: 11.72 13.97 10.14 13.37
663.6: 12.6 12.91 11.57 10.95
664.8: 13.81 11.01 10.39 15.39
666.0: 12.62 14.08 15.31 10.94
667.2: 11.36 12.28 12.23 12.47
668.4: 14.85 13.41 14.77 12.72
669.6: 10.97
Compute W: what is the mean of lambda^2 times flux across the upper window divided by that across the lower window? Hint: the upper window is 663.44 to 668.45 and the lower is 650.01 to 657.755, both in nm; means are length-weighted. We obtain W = 1.1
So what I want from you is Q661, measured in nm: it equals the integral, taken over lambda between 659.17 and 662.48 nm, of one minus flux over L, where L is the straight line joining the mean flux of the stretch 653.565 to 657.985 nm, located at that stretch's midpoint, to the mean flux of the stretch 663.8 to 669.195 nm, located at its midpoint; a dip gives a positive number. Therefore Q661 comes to 0.14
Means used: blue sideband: 12.5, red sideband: 12.8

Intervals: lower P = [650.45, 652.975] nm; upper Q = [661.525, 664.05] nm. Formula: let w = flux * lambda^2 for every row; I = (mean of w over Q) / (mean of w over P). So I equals 1.18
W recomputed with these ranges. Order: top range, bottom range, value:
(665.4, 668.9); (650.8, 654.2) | 1.18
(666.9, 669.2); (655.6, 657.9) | 1.10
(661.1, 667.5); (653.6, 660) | 1.03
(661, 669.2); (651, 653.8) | 1.14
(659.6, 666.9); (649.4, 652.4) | 1.13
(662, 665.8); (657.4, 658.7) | 1.04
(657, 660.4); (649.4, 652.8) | 1.07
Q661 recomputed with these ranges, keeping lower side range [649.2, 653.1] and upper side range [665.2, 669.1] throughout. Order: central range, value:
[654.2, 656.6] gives -0.21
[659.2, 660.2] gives 0.09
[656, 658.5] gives -0.06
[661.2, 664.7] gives 0.06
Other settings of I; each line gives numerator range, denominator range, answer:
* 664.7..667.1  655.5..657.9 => 1.08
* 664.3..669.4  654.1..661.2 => 1.06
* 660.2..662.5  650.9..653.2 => 1.17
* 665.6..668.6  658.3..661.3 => 1.10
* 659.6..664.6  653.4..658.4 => 0.98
